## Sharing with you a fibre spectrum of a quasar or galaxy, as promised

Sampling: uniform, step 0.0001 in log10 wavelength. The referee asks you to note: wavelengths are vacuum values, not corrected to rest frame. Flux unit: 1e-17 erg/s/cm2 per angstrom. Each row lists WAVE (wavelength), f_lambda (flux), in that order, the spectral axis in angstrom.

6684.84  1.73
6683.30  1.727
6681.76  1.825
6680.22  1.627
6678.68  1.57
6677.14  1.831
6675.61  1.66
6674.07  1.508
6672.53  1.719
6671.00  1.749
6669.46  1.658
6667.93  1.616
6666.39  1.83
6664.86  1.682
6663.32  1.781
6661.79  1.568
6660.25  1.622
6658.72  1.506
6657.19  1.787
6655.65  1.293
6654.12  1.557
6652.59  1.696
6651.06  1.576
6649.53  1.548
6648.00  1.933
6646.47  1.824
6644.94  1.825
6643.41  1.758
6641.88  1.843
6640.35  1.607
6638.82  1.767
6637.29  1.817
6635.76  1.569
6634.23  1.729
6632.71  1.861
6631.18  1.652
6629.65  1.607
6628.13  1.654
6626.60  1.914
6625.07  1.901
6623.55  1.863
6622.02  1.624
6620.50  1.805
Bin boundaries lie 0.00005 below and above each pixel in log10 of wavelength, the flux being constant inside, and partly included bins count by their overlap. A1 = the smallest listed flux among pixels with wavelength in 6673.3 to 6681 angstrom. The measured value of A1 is 1.508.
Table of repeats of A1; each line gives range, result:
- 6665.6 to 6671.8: 1.616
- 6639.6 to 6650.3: 1.548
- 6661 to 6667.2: 1.568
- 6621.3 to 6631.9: 1.607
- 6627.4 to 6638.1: 1.569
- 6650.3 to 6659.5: 1.293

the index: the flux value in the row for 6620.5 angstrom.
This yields 1.805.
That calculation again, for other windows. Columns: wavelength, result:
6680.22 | 1.627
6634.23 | 1.729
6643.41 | 1.758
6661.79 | 1.568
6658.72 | 1.506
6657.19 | 1.787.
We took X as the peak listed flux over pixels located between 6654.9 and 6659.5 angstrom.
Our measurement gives 1.787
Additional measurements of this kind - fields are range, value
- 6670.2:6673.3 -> 1.749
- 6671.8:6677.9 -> 1.831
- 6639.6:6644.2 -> 1.843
